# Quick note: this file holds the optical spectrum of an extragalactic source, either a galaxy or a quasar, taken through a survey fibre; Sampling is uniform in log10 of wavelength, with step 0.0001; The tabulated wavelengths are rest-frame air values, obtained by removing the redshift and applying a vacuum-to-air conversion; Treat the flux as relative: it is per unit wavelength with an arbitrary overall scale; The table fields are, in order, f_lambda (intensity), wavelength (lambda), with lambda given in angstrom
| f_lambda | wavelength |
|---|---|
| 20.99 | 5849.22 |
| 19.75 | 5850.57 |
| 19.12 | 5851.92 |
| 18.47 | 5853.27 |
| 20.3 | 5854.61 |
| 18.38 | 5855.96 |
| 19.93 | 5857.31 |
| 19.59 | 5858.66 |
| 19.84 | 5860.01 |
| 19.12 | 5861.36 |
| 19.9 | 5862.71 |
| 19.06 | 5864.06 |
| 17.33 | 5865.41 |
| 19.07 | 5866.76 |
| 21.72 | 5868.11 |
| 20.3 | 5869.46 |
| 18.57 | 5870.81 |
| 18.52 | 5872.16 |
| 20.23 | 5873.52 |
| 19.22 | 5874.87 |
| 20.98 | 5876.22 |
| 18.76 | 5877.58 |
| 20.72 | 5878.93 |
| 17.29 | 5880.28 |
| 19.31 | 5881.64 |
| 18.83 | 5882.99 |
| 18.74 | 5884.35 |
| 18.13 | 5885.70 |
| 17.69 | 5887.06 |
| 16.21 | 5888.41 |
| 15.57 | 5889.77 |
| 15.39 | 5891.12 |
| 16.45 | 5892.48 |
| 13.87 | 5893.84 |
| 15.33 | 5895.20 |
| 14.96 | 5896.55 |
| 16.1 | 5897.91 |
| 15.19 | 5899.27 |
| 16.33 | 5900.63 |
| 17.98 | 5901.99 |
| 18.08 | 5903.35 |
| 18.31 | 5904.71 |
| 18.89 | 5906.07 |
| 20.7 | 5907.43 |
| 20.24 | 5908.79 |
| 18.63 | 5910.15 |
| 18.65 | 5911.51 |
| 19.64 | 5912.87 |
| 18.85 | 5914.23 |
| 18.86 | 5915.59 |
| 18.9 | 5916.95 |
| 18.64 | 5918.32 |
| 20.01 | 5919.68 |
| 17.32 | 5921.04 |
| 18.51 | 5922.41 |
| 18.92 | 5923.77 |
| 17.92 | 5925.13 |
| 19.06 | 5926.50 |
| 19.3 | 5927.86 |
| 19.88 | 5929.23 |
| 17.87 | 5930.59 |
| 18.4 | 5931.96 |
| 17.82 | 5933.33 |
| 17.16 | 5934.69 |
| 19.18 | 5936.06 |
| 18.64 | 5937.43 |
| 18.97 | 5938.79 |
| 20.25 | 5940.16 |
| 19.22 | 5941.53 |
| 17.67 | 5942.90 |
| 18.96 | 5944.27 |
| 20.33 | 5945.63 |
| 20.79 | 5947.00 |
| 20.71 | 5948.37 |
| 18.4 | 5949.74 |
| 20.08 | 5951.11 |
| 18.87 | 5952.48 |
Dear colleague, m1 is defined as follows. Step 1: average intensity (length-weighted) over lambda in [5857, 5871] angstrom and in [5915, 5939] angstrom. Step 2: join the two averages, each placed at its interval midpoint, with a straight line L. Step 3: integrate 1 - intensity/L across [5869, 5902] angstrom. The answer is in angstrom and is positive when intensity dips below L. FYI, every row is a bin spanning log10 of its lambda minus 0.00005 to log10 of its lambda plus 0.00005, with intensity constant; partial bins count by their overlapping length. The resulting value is 2.8 angstrom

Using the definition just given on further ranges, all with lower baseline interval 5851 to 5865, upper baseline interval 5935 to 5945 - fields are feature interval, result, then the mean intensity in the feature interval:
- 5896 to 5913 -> 1.03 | 17.9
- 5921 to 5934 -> 0.29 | 18.5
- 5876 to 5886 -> 0.09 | 19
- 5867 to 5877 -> -0.32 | 19.9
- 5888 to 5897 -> 1.78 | 15.4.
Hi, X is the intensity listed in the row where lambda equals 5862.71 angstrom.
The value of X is 19.9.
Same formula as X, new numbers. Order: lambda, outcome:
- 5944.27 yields 18.96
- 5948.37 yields 20.71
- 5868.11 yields 21.72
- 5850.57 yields 19.75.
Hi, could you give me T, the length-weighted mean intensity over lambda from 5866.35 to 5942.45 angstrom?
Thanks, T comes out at 18.4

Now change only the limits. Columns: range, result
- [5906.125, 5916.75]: 19.3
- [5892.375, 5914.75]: 17.6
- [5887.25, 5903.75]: 16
